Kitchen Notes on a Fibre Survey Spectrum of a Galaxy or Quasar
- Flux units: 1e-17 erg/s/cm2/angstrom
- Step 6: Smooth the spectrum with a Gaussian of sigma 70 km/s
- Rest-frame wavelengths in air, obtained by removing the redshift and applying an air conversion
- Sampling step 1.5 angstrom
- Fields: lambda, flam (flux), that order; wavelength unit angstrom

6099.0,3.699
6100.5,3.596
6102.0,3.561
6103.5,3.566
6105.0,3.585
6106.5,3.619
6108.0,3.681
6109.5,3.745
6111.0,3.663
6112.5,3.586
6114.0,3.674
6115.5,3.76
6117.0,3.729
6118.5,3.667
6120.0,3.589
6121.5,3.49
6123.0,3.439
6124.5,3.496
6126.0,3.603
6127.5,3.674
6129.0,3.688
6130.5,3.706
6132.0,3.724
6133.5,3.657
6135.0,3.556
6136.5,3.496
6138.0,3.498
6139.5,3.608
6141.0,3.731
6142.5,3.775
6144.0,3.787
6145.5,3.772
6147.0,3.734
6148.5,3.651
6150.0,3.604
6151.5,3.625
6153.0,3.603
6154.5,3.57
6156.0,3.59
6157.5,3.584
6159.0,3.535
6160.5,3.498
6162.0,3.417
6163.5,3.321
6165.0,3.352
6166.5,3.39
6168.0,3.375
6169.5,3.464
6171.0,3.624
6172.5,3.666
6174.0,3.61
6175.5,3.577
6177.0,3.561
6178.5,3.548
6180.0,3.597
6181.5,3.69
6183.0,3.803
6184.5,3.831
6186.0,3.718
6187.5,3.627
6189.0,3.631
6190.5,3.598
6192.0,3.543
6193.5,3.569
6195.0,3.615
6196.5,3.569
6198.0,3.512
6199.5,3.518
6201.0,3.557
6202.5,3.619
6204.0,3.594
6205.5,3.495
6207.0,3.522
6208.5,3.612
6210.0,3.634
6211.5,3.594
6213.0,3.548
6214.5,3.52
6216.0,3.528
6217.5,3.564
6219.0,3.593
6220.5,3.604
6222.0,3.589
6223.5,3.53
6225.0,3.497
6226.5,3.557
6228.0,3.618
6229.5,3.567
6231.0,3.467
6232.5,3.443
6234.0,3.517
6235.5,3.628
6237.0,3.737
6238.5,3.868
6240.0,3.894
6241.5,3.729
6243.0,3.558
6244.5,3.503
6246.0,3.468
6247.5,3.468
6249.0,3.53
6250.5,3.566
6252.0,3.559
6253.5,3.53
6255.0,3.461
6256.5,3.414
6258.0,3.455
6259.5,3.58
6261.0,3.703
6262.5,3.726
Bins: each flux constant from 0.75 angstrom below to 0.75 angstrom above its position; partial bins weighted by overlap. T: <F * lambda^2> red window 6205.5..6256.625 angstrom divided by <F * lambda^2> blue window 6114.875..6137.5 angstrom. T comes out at 1.02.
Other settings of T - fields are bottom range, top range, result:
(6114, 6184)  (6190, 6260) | 1.02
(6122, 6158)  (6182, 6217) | 1.01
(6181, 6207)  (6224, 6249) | 1.01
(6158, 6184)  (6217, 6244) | 1.04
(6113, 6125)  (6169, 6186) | 1.03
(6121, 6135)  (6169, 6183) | 1.02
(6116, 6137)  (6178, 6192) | 1.03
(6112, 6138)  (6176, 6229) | 1.02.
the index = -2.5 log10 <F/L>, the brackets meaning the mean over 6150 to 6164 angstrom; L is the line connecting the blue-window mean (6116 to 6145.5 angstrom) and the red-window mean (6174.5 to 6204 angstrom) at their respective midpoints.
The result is 0.03 mag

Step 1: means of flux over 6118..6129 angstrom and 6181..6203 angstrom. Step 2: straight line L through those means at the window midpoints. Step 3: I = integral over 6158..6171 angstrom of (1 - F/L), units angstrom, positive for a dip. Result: 0.6 angstrom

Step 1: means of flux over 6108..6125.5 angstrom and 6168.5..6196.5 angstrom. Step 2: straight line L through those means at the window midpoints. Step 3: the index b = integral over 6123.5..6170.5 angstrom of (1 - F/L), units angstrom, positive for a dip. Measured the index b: 0.5 angstrom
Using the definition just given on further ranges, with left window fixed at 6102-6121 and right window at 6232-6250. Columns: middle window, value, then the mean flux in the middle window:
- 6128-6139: 0.1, 3.62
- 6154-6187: 0.7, 3.56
